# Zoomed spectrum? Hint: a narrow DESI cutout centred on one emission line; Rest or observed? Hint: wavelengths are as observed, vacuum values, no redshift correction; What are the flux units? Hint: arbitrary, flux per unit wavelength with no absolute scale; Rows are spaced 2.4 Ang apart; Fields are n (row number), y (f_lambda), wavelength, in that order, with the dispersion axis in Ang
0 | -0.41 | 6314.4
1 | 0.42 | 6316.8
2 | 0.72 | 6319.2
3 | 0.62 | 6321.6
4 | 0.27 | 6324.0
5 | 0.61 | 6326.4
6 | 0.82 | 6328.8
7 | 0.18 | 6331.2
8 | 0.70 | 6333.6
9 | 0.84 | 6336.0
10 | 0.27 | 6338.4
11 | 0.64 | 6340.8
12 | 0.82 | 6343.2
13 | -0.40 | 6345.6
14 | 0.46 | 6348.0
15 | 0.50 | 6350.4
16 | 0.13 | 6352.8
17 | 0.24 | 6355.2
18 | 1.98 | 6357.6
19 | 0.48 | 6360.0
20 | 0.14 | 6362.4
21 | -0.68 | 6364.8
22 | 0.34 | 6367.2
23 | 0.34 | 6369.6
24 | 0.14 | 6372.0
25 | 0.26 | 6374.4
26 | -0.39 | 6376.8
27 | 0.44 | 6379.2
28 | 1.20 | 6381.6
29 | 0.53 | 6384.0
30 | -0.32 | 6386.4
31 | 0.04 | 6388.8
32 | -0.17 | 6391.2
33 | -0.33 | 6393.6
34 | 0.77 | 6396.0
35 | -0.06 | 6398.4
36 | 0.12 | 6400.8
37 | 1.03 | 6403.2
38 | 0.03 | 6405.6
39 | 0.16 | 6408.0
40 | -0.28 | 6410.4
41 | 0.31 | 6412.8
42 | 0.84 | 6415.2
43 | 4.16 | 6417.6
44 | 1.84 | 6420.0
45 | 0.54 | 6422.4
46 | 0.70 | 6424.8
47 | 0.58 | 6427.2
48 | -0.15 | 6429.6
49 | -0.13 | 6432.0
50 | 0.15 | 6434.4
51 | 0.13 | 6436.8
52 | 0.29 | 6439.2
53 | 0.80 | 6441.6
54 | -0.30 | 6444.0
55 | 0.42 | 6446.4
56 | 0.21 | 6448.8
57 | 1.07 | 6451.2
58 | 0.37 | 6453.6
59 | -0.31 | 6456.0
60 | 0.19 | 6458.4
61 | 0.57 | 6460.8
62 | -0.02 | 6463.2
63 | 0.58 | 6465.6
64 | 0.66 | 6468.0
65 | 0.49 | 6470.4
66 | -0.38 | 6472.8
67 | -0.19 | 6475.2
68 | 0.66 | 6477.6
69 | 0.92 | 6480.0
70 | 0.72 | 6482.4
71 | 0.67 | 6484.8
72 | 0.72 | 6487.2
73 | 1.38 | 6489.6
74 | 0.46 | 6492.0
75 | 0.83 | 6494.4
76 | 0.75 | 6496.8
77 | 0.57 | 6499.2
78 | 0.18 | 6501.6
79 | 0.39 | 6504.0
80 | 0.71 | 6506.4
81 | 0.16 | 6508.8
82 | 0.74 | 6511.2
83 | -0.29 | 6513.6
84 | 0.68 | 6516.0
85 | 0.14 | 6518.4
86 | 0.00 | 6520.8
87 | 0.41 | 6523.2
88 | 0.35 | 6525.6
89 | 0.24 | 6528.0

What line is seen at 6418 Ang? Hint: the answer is H-beta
